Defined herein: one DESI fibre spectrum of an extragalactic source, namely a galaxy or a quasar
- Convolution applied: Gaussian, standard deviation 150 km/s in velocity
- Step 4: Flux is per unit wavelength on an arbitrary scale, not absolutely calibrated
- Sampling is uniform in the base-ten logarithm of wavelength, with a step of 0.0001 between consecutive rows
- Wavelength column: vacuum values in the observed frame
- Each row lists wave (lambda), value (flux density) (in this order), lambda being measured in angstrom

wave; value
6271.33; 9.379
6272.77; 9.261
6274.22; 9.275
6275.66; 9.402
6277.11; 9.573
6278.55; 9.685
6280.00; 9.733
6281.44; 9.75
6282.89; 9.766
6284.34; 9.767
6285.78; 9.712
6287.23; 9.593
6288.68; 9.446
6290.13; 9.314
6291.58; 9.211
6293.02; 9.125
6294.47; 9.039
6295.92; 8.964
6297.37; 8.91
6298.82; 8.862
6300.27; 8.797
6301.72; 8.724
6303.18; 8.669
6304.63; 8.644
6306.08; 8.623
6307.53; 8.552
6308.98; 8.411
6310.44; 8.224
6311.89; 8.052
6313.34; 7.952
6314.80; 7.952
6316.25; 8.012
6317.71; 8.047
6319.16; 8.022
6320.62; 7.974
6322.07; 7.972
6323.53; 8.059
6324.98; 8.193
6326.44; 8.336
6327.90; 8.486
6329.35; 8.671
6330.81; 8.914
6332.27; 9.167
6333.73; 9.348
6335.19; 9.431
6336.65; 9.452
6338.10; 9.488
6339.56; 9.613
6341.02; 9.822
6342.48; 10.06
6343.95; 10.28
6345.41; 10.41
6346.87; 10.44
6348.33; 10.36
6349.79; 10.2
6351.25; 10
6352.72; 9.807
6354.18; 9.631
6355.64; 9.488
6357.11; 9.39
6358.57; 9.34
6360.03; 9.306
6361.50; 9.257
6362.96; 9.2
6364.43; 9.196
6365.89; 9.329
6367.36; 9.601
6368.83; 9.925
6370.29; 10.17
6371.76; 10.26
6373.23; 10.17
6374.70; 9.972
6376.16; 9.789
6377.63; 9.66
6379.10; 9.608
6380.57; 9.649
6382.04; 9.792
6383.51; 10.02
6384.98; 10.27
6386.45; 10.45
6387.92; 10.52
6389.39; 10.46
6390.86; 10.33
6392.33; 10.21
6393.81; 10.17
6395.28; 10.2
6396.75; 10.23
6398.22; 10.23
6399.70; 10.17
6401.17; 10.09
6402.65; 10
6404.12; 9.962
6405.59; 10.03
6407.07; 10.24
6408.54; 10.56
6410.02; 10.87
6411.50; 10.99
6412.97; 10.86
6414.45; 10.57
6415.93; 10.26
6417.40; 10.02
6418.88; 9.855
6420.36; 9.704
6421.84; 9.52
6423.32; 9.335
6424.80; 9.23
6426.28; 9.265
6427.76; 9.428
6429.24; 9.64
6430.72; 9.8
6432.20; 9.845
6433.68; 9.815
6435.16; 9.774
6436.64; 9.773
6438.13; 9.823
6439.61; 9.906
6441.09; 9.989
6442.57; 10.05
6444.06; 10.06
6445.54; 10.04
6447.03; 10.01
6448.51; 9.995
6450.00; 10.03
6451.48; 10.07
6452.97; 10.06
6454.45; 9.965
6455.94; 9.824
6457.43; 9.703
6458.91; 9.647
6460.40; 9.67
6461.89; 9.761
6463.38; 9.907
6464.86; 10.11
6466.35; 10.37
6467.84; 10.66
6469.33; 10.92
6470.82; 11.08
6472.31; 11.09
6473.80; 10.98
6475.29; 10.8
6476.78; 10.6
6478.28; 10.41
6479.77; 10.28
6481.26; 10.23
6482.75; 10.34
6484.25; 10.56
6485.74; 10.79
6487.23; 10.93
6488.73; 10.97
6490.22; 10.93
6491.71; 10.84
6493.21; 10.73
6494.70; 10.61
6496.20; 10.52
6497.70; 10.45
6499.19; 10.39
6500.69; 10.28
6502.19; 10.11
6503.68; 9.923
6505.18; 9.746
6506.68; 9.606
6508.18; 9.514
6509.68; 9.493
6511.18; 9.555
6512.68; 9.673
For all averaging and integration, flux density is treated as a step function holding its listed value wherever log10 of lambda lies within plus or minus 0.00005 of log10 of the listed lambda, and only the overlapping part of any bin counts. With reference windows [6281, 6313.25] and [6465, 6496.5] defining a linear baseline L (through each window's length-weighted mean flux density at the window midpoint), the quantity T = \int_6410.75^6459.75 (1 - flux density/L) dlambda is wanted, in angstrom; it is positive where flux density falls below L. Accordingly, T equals 1.70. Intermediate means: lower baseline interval 8.98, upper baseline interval 10.7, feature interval 9.9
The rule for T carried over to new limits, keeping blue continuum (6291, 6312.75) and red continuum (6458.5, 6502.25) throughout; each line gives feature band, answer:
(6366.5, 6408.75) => -2.25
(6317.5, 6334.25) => 0.98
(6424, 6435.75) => 0.48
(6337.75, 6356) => -1.64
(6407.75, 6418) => -0.80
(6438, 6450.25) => 0.18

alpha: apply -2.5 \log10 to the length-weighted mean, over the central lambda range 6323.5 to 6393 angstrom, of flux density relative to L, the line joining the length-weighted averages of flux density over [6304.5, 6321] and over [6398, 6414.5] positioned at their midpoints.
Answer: -0.05 mag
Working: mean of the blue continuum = 8.19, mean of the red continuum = 10.4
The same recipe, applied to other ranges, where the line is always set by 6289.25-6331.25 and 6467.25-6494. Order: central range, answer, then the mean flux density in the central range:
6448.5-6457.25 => 0.043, 9.97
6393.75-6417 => -0.064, 10.3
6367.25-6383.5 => -0.060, 9.89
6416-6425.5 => 0.032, 9.66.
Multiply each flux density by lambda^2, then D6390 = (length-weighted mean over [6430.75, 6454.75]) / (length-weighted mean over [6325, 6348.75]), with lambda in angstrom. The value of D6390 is 1.09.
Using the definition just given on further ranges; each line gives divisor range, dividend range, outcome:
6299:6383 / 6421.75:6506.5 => 1.15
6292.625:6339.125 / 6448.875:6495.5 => 1.27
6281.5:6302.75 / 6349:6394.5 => 1.09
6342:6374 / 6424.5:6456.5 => 1.03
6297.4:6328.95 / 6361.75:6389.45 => 1.21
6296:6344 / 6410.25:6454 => 1.18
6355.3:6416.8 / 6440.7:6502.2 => 1.06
